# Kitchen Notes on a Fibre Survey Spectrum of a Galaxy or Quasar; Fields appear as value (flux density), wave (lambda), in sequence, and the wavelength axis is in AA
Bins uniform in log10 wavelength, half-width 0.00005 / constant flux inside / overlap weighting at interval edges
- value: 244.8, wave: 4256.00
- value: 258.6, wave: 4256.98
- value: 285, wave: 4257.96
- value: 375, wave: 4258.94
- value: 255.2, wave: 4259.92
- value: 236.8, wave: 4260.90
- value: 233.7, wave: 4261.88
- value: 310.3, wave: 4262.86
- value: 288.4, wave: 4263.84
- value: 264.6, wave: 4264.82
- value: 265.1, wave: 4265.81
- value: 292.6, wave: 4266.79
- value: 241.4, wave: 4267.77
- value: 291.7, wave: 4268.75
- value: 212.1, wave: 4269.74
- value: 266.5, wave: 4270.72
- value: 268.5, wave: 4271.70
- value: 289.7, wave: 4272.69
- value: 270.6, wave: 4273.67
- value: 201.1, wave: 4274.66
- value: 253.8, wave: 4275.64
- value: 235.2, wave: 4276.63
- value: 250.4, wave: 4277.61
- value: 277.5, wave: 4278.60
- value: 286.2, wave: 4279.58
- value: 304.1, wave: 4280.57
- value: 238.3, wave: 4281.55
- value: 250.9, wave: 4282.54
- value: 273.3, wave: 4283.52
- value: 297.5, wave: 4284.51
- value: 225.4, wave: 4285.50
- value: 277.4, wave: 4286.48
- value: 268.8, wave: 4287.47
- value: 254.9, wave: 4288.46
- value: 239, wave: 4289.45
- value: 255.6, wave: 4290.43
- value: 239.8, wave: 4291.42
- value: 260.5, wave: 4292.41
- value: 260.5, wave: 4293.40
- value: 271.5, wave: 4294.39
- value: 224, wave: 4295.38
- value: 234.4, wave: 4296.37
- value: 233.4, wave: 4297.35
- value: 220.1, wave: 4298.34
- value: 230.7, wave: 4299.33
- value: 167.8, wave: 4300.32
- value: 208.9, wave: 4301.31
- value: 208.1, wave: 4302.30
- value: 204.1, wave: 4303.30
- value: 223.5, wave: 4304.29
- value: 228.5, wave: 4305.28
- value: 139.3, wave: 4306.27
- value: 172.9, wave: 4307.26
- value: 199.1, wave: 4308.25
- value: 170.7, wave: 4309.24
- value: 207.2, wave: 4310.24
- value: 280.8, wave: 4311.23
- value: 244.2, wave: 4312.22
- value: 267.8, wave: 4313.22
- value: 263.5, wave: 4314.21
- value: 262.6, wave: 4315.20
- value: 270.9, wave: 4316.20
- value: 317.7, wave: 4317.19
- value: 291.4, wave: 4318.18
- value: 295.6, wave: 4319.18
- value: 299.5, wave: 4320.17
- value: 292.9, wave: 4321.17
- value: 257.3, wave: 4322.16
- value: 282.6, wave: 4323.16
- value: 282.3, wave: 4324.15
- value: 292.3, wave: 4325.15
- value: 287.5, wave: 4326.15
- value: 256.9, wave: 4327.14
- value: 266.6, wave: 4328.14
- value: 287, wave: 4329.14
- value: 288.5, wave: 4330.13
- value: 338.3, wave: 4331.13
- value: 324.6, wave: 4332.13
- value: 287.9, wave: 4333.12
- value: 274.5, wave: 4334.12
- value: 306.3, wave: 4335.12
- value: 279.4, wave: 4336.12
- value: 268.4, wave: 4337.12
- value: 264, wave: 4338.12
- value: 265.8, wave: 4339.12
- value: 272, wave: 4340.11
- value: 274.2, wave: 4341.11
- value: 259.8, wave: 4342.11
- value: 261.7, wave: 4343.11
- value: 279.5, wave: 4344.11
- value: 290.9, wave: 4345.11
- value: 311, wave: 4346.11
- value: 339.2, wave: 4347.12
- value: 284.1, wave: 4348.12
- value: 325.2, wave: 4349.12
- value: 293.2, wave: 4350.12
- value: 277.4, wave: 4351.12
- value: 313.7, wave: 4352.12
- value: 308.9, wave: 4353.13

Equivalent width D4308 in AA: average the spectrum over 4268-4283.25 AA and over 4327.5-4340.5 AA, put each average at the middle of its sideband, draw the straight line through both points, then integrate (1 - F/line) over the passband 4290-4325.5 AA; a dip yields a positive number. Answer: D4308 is 4.1 AA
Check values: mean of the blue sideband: 260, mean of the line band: 243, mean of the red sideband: 286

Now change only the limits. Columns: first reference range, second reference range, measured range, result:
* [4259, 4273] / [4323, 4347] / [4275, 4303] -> 2.7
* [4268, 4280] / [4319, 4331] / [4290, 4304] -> 2.1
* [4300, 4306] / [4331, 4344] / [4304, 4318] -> -0.6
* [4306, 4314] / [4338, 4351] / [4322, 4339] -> -1.9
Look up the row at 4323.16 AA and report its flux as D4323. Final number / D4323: 282.6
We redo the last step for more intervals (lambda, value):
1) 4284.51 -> 297.5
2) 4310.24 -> 207.2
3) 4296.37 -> 234.4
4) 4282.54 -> 250.9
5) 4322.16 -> 257.3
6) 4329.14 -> 287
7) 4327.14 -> 256.9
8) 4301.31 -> 208.9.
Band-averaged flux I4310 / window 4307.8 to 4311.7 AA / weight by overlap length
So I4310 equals 214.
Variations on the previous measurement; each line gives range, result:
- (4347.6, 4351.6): 296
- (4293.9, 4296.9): 244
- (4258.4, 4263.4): 283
